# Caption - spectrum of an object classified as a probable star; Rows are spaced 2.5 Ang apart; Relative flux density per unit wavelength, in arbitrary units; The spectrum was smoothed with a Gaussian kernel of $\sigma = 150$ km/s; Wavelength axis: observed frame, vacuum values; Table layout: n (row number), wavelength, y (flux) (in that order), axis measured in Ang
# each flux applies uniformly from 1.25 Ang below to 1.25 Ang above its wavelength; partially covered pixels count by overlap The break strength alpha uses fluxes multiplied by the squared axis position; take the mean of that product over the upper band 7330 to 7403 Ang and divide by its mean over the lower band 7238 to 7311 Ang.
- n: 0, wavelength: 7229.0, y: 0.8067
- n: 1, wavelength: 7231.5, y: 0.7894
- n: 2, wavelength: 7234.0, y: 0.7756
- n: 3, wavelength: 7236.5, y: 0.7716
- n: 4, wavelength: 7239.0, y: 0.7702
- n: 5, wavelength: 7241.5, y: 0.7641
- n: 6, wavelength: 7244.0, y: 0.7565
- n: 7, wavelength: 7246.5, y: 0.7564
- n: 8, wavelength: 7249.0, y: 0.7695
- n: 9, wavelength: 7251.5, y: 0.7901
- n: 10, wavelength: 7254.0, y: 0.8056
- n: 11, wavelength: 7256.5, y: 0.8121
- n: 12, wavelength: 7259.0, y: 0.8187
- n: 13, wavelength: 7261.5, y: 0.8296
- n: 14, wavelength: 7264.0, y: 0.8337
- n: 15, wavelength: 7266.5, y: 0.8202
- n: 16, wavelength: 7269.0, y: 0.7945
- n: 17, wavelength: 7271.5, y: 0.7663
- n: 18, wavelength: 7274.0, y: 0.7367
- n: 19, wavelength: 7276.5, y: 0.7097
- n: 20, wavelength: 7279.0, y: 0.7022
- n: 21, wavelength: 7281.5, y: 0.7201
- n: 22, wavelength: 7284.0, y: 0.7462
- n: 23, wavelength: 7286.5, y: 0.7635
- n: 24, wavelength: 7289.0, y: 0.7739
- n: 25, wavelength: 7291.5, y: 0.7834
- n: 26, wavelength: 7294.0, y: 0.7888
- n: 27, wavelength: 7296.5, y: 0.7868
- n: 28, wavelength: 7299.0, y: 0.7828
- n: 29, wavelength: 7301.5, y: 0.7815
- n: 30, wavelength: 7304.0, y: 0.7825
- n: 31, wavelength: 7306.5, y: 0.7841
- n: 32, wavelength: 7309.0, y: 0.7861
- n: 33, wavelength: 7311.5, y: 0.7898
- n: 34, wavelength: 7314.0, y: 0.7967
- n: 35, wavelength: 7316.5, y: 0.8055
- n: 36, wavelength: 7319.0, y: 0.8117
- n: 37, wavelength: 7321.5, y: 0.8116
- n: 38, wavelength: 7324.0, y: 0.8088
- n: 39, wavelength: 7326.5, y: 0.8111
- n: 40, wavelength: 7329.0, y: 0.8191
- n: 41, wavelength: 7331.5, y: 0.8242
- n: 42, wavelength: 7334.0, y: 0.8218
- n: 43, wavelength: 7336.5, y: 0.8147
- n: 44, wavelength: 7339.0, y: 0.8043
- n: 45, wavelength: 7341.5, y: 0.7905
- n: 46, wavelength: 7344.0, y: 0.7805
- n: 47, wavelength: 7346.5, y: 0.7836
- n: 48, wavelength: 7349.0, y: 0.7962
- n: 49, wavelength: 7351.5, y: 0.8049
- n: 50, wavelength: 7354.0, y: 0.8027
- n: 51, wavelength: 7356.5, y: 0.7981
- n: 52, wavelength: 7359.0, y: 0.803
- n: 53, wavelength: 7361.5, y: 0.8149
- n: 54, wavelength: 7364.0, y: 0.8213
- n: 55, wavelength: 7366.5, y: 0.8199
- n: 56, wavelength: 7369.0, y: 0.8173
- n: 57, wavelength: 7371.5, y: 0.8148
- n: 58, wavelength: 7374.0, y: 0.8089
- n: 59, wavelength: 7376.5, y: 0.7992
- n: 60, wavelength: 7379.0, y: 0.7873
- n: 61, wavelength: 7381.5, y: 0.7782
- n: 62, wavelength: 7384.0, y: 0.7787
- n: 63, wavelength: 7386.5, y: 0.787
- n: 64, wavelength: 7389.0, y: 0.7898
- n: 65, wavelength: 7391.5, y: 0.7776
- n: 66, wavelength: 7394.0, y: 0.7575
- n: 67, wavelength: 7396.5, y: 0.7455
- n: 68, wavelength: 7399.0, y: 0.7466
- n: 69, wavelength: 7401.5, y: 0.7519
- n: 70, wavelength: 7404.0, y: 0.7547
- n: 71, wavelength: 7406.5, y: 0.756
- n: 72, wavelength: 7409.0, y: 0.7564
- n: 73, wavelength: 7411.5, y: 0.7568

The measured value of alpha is 1.05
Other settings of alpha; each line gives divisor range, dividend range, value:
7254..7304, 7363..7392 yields 1.06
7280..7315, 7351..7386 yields 1.06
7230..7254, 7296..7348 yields 1.06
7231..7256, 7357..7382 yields 1.08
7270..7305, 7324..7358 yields 1.08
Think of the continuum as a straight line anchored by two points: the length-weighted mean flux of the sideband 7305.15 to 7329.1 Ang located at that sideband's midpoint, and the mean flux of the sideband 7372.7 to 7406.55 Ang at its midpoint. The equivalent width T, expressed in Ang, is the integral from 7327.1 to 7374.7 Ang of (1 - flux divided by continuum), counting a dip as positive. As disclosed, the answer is -1.1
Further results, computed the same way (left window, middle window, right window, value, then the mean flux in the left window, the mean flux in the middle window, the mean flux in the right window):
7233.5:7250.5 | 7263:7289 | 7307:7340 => 0.8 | 0.766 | 0.759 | 0.808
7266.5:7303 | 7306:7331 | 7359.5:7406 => -1.1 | 0.762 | 0.804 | 0.786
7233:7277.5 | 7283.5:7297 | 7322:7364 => 0.3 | 0.783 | 0.775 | 0.806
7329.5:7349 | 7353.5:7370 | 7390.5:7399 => -0.6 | 0.803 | 0.811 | 0.758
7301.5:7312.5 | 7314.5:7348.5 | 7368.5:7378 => -0.5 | 0.785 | 0.806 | 0.809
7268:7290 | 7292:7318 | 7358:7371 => -0.7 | 0.745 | 0.789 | 0.815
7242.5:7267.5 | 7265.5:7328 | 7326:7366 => 1.9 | 0.799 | 0.778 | 0.806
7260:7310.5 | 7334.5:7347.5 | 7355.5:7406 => -0.2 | 0.774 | 0.796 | 0.787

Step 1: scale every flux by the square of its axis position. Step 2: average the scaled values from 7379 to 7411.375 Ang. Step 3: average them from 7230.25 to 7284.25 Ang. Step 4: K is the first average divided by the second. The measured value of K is 1.0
